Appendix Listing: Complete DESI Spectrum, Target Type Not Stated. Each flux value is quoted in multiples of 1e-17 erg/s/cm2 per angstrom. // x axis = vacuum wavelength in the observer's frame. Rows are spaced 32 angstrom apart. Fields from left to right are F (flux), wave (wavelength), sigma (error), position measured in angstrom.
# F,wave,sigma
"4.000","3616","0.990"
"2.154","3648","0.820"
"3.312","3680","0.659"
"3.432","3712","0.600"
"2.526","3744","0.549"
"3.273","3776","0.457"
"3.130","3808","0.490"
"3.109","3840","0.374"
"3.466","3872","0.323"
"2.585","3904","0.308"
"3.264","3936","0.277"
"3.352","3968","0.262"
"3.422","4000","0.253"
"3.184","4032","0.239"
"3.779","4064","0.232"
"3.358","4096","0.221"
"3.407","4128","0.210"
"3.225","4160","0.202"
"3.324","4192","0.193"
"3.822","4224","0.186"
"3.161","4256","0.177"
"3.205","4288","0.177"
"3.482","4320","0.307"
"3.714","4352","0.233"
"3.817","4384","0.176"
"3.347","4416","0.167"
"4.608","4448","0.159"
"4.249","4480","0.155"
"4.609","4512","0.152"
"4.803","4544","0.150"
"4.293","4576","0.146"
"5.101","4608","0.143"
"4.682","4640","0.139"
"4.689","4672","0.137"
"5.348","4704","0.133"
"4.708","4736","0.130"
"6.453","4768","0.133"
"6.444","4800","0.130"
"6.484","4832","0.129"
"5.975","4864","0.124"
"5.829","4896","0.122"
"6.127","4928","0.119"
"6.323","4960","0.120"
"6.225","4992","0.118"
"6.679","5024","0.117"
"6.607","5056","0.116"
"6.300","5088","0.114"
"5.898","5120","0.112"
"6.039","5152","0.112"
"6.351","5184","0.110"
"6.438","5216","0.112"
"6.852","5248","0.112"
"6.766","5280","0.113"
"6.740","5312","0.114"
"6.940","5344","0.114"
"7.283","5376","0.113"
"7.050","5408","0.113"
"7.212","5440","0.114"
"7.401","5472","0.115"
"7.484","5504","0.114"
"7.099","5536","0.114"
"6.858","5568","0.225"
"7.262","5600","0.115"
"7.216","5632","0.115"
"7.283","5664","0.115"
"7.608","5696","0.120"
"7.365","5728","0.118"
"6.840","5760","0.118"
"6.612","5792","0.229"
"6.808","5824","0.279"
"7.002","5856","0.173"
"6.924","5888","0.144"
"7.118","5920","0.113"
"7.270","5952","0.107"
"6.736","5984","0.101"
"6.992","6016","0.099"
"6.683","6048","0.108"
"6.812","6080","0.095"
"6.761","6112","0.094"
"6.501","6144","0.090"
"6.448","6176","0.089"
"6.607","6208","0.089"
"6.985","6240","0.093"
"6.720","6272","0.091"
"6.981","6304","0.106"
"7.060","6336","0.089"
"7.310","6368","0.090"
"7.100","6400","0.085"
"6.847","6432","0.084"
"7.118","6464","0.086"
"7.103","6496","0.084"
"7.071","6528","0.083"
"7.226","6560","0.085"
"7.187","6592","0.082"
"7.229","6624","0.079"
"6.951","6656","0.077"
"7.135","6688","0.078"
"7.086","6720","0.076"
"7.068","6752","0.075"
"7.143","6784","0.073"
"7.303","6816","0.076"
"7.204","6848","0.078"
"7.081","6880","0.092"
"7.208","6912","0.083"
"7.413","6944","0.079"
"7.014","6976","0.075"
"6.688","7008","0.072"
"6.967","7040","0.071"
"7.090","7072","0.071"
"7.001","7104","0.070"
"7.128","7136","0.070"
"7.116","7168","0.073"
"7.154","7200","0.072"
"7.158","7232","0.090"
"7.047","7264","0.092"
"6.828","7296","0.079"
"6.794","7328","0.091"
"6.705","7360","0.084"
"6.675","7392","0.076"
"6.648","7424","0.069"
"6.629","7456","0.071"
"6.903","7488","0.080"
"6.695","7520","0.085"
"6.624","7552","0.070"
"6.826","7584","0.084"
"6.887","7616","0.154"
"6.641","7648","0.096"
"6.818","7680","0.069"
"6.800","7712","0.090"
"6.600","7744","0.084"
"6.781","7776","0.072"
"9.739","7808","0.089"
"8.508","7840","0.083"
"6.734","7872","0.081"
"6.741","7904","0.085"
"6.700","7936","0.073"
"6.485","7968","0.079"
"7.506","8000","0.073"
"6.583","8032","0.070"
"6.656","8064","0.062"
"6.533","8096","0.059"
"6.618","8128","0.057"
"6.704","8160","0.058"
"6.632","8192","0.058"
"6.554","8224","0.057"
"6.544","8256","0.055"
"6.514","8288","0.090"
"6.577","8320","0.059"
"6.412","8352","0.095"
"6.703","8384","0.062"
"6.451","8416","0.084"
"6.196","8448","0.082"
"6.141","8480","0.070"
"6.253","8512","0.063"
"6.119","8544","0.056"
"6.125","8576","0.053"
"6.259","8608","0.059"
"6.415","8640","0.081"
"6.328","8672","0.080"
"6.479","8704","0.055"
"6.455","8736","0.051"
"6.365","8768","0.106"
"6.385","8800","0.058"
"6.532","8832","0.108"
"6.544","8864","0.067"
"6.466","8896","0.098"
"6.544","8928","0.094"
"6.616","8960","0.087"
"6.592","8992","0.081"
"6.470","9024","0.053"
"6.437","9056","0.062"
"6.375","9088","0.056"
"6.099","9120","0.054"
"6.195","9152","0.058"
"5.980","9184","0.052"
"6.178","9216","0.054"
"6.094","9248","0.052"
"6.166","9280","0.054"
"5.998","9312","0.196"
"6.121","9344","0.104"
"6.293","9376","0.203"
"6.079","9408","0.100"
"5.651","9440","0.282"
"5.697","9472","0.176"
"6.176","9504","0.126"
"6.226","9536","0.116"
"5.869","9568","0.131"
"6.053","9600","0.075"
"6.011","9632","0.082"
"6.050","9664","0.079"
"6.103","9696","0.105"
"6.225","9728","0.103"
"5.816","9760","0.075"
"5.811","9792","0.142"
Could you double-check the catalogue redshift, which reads 0.190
